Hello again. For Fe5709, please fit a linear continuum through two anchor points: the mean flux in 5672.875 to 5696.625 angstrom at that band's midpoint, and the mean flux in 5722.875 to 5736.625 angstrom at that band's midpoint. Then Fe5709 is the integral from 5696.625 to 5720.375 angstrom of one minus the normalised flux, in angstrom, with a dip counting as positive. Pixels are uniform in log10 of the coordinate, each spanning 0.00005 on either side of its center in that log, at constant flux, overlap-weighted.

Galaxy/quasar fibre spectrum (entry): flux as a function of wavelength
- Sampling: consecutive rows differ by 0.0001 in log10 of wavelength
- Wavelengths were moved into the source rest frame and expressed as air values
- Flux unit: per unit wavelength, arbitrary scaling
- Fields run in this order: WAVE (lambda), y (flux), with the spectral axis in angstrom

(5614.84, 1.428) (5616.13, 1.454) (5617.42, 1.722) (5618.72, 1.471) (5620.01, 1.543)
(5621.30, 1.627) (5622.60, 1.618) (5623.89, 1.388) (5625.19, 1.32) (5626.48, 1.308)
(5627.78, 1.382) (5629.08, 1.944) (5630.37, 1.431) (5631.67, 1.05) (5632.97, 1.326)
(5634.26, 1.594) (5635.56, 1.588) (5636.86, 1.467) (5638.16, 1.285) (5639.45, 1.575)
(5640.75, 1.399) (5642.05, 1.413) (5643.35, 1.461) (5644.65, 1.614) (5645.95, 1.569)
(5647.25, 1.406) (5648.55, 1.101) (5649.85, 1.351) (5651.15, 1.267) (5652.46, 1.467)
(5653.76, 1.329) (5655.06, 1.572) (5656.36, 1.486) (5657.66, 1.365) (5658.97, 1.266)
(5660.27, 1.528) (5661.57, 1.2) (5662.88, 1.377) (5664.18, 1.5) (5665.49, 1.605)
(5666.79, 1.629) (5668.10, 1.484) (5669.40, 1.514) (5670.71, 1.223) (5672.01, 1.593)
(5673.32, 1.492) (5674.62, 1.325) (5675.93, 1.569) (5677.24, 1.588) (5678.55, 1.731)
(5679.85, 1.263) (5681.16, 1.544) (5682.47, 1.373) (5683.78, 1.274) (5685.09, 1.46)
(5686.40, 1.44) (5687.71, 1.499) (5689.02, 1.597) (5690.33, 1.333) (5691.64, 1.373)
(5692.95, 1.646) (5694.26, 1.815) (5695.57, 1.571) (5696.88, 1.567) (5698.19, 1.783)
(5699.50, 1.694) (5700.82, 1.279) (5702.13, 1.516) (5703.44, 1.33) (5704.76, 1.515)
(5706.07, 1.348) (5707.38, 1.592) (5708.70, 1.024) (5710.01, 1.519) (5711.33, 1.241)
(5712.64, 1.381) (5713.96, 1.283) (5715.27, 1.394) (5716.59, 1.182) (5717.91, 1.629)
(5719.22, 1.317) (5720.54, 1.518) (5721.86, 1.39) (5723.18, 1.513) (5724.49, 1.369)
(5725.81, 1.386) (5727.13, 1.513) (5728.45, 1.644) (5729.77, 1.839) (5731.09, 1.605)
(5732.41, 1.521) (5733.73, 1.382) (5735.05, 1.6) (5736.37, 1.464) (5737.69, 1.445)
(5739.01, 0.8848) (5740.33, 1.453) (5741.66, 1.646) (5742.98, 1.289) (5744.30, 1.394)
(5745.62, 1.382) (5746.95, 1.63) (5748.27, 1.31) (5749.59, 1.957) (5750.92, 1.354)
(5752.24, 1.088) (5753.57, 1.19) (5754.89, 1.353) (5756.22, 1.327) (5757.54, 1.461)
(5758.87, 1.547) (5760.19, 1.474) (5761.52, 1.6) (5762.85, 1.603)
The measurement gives 1.5 angstrom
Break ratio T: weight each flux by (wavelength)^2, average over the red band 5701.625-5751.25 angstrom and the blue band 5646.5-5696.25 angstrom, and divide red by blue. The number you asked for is 1.01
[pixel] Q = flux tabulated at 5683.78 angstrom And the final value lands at 1.274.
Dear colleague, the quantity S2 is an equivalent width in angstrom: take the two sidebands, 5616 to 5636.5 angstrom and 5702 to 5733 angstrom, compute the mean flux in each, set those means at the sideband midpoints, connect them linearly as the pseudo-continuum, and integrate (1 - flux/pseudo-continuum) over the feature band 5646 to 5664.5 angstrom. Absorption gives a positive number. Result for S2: 1.2 angstrom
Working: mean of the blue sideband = 1.49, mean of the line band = 1.38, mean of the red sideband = 1.44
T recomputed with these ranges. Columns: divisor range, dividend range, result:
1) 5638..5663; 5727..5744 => 1.09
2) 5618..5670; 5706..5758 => 1.01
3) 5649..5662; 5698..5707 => 1.09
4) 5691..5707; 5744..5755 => 0.93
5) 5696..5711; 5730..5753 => 1.00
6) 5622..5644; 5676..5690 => 1.04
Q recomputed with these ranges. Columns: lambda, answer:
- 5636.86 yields 1.467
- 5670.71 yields 1.223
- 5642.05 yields 1.413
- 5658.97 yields 1.266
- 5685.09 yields 1.46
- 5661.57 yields 1.2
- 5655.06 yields 1.572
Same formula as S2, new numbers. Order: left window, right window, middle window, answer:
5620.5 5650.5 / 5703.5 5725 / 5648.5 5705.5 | -2.2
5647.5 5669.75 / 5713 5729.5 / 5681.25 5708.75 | -1.2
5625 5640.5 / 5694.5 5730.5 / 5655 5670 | -0.1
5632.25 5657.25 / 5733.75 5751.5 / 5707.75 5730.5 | 0.3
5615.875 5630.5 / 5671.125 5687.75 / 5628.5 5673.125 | 1.7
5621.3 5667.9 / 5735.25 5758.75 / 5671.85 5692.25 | -0.6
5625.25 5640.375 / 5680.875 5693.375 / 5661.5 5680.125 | -0.5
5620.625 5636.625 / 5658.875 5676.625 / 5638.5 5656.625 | 0.4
